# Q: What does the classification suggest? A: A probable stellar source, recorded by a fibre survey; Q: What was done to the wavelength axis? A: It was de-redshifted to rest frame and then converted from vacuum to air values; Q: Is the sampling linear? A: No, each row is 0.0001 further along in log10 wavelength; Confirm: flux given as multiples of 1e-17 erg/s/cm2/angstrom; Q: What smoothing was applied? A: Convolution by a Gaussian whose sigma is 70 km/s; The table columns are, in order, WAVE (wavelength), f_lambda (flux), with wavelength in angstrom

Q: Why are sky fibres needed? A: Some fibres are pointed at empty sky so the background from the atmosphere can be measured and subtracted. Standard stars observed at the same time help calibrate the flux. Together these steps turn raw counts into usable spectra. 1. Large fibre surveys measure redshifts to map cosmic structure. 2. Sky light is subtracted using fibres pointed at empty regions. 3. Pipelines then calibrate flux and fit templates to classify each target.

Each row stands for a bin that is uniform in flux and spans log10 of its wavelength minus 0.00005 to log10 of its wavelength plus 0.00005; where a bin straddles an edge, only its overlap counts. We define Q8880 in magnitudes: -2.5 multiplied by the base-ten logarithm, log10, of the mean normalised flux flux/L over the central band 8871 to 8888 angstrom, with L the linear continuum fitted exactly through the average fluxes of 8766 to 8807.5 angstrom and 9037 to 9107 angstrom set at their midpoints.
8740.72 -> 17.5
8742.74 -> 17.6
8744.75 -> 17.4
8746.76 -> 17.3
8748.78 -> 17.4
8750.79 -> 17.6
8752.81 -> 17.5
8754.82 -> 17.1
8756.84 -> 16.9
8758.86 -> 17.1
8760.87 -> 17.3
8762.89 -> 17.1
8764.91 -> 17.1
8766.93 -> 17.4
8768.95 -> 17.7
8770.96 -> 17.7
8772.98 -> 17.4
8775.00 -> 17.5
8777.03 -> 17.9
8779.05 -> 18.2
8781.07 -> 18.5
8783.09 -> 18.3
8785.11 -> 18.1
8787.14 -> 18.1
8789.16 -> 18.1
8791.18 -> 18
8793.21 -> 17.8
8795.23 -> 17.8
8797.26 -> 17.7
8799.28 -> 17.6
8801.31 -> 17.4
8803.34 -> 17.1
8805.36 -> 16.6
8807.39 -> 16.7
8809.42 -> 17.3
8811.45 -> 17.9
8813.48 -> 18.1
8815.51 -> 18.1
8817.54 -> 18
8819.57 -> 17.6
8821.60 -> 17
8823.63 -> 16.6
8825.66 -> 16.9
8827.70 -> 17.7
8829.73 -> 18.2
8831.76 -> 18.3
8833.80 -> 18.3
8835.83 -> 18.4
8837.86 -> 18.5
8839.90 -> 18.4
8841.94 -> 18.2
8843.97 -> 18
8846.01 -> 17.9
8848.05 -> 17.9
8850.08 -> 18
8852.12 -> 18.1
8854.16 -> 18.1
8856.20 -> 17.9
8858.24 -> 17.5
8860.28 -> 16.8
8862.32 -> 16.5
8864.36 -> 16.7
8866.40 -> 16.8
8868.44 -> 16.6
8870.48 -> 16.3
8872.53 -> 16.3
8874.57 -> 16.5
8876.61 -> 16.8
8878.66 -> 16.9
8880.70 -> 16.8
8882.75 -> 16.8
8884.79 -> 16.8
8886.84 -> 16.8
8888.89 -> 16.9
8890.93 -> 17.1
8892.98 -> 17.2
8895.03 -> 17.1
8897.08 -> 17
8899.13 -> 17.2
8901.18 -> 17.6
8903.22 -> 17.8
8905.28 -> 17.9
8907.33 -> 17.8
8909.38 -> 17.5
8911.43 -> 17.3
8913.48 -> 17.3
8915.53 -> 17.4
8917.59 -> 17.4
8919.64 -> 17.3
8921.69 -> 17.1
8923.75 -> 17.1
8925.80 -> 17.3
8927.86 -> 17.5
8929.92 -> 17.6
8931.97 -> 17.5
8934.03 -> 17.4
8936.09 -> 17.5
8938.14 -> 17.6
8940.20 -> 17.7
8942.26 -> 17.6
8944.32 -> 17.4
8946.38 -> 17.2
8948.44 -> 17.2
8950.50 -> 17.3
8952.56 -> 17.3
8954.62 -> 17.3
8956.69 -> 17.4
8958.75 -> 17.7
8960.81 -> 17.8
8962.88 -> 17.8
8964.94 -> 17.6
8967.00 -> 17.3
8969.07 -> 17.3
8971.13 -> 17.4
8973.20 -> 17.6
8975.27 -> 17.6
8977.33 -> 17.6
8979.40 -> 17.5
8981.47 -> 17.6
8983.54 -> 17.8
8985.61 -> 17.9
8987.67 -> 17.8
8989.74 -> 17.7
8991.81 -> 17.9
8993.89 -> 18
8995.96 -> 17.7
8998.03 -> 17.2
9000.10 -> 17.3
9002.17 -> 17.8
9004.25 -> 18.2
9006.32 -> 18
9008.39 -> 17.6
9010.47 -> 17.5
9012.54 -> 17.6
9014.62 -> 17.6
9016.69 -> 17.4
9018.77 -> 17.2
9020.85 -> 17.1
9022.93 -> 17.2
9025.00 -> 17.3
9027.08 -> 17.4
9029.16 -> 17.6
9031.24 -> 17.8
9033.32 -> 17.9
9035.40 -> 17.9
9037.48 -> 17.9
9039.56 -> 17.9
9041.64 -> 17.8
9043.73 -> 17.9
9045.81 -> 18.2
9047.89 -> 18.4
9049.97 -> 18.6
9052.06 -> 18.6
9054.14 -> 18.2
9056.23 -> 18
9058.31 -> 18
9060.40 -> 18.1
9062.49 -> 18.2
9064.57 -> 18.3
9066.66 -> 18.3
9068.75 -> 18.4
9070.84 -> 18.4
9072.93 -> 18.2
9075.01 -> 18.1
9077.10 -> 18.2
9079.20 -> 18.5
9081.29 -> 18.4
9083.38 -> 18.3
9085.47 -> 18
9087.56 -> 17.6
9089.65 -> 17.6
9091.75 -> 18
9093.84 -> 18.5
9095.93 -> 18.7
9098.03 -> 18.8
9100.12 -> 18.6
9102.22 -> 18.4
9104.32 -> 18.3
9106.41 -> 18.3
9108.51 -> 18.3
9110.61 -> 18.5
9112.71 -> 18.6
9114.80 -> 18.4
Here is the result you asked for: 0.07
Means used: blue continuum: 17.7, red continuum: 18.2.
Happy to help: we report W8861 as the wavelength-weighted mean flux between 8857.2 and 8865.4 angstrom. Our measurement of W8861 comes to 16.9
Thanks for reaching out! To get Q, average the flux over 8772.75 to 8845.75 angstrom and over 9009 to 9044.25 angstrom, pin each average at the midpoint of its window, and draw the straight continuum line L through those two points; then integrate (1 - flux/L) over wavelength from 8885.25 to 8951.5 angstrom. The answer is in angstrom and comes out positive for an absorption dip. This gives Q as 1.2 angstrom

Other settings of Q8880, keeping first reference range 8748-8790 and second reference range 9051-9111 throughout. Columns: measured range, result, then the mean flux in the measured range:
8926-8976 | 0.03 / 17.5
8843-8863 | 0.01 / 17.7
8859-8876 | 0.08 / 16.6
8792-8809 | 0.02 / 17.3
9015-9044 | 0.03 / 17.6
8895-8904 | 0.03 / 17.4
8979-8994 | 0.02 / 17.8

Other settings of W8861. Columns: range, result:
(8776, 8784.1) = 18.2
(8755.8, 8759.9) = 17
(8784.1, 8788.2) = 18.1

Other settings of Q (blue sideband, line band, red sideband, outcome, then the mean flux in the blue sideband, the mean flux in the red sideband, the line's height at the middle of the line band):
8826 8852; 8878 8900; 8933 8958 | 1.0 angstrom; 18.1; 17.4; 17.8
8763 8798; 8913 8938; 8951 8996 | 0.4 angstrom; 17.8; 17.6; 17.7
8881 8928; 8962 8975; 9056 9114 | 0.1 angstrom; 17.3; 18.3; 17.6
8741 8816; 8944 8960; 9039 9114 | 0.6 angstrom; 17.6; 18.3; 18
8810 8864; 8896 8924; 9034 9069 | 0.8 angstrom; 17.8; 18.2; 17.9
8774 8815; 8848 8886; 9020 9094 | 1.7 angstrom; 17.7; 18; 17.8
